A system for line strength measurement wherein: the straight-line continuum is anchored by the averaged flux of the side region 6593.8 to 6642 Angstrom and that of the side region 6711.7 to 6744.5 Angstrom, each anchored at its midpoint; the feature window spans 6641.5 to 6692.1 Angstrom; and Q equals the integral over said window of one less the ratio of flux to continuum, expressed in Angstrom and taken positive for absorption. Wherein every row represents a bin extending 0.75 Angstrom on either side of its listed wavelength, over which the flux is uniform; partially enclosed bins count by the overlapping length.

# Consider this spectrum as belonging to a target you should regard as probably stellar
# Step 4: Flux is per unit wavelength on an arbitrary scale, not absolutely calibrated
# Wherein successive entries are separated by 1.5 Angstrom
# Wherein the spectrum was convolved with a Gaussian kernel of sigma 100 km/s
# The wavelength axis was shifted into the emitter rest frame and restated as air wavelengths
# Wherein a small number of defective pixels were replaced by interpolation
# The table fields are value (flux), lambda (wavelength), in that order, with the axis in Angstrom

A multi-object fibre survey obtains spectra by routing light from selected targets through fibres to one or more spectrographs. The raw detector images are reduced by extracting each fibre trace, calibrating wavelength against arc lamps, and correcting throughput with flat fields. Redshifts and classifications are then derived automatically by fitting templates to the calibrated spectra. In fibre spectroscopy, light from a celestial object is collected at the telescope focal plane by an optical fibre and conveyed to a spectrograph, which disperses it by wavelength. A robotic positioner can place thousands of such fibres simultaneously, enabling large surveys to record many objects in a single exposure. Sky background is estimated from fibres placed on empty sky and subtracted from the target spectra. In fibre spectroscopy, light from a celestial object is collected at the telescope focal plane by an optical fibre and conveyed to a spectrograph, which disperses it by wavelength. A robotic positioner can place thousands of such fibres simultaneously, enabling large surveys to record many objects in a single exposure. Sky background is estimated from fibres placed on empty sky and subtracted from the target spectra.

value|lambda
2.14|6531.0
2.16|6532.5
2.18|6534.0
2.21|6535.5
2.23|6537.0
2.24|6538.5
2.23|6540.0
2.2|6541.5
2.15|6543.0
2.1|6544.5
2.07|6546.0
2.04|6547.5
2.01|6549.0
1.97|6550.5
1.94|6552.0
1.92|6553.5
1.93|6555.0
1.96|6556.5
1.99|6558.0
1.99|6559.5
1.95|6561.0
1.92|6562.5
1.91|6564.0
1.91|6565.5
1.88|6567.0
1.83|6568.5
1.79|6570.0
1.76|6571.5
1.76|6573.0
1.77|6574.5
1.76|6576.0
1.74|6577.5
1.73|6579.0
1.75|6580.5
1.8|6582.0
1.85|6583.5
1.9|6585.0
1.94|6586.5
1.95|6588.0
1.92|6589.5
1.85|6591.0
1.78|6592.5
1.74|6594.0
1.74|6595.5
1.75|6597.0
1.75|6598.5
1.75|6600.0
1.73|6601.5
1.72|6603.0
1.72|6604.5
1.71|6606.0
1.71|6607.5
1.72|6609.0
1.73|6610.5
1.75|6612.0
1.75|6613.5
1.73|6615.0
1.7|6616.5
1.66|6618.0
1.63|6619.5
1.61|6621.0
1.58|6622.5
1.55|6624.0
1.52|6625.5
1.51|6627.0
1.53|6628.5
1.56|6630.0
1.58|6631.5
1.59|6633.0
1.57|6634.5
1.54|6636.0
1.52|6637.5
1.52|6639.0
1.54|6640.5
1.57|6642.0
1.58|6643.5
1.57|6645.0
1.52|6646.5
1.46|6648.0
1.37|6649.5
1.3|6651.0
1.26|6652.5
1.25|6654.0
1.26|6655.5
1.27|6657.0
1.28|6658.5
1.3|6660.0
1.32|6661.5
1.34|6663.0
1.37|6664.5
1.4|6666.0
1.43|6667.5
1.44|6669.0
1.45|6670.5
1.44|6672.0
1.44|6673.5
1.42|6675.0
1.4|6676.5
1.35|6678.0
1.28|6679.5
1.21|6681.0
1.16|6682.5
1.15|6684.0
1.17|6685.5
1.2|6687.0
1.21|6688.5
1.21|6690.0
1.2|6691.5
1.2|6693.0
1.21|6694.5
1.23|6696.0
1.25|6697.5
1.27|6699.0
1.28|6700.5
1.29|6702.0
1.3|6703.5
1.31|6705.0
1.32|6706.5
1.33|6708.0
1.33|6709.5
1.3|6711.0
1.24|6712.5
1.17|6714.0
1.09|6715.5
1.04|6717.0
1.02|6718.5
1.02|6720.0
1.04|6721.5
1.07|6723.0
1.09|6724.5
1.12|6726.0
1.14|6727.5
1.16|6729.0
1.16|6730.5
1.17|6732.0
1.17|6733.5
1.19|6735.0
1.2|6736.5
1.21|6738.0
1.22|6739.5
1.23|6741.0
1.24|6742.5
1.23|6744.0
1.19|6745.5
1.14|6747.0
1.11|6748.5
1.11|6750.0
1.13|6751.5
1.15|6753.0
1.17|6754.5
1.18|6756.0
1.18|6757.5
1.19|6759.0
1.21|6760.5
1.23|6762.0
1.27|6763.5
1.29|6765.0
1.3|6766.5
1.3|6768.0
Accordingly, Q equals 3.0 Angstrom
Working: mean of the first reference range 1.64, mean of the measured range 1.34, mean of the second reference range 1.15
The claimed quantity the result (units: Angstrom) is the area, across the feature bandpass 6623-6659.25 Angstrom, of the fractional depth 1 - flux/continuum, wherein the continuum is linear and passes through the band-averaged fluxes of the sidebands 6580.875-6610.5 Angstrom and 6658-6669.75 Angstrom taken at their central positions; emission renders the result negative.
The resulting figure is 0.9 Angstrom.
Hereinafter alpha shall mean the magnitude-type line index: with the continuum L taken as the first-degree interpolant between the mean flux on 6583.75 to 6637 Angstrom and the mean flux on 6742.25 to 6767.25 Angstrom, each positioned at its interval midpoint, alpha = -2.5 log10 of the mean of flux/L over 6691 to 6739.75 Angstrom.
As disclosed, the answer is 0.121 mag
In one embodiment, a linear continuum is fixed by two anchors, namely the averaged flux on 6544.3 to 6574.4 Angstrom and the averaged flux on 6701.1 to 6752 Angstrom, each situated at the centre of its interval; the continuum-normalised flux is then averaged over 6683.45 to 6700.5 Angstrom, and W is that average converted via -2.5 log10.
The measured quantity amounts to 0.10 mag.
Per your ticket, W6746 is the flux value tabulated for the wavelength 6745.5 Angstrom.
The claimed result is 1.19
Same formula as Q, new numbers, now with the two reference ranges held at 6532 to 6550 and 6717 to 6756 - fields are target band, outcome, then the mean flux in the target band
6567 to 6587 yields 1.67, 1.8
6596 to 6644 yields 2.93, 1.64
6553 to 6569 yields 0.93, 1.93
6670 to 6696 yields 2.71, 1.27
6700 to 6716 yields 0.26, 1.27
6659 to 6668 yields 0.97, 1.36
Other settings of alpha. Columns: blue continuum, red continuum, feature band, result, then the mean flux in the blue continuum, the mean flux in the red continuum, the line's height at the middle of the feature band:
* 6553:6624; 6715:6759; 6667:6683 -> 0.04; 1.79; 1.14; 1.42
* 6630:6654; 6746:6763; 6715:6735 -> 0.14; 1.49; 1.17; 1.25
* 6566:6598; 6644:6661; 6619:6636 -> -0.04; 1.81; 1.35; 1.51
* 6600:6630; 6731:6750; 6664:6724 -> 0.09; 1.66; 1.19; 1.36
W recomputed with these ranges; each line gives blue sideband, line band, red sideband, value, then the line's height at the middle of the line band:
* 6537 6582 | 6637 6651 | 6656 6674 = -0.01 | 1.48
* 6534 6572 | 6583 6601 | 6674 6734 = -0.01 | 1.8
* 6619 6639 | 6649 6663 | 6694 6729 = 0.12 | 1.44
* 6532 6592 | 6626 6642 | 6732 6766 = 0.08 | 1.66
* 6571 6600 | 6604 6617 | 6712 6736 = -0.03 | 1.68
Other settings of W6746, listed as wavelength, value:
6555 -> 1.93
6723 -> 1.07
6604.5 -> 1.72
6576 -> 1.76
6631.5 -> 1.58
